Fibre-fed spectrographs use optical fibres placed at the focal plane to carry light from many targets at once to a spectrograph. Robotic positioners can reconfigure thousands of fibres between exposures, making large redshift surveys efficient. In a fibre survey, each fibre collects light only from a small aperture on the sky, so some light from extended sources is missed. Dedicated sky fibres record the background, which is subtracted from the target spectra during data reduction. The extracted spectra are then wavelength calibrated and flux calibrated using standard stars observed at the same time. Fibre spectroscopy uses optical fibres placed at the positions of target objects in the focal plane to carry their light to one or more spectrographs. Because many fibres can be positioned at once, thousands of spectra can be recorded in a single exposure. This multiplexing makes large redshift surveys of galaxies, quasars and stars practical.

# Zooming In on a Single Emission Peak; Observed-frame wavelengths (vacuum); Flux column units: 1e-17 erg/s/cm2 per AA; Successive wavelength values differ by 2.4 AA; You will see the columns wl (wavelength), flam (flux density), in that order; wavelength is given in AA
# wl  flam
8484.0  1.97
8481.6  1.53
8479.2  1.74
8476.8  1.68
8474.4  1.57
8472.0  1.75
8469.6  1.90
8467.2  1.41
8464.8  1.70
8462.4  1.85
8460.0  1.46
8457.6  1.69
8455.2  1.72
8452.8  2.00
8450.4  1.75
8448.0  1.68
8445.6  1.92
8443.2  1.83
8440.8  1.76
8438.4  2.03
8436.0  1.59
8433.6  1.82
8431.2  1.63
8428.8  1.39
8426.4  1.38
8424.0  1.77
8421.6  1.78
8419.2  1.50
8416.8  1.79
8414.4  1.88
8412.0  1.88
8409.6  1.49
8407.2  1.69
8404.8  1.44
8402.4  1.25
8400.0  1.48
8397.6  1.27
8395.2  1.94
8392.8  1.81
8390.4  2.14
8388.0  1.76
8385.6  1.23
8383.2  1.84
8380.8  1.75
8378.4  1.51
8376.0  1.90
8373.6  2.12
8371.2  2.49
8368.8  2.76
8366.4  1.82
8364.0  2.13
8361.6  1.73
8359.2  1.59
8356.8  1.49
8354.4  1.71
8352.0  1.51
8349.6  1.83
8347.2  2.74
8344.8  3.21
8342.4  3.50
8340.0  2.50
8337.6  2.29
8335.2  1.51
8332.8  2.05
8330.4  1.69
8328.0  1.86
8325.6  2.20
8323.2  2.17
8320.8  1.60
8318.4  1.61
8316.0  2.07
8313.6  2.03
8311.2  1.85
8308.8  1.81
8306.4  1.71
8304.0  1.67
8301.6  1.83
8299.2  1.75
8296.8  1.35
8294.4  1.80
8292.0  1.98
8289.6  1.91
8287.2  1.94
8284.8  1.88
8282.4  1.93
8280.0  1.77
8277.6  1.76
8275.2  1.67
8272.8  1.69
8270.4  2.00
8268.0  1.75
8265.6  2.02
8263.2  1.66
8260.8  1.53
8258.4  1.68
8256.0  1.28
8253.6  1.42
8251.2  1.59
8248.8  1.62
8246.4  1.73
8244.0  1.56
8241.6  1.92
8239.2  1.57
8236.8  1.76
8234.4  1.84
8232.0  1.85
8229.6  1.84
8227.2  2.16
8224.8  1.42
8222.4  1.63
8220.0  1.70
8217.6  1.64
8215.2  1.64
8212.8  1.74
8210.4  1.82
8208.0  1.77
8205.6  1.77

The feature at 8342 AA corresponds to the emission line H-alpha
